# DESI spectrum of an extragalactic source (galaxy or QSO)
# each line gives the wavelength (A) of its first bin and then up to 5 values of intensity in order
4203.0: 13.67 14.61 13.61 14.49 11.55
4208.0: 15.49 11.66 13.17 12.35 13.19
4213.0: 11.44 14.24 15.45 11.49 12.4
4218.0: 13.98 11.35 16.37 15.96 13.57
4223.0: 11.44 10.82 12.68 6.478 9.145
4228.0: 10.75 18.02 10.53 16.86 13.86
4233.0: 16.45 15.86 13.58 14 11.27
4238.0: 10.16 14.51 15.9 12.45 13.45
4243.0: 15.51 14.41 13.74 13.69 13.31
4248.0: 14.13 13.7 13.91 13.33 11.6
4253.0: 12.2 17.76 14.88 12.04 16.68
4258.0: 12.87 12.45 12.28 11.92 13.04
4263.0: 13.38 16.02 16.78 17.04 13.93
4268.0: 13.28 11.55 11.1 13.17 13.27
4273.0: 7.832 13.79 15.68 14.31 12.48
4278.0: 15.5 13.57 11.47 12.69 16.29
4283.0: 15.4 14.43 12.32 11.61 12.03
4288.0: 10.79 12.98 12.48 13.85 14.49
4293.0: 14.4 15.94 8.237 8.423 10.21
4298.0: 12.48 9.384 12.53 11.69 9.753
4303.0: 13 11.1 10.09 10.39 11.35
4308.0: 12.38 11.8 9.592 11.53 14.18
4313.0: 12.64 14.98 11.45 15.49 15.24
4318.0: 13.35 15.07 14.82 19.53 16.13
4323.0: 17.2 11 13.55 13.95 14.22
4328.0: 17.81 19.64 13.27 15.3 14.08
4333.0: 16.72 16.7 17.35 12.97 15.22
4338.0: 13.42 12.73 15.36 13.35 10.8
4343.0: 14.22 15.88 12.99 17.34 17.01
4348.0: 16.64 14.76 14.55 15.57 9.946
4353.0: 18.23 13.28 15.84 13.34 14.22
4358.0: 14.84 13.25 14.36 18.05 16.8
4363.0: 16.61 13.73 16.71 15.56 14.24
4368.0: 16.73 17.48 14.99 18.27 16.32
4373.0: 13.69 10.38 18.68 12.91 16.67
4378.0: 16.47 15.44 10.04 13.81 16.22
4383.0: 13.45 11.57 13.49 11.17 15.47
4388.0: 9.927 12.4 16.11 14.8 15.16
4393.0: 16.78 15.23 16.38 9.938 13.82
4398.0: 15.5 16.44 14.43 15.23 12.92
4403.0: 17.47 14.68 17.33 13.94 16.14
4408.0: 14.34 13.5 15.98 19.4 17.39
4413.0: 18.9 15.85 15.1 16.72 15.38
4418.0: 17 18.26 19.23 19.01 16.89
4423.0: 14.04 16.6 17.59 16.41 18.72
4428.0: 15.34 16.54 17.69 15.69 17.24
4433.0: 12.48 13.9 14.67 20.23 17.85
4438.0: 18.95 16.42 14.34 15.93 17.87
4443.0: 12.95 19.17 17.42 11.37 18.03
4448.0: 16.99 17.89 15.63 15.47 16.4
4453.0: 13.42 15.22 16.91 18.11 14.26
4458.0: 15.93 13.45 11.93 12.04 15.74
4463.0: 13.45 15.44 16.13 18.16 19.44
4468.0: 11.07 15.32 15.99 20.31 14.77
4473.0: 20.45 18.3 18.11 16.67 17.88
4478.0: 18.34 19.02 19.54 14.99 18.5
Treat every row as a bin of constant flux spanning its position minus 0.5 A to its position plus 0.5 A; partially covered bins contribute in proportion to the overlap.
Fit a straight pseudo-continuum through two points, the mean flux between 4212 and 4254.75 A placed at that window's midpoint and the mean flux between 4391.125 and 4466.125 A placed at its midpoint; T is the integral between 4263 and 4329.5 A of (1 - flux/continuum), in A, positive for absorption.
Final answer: 4.4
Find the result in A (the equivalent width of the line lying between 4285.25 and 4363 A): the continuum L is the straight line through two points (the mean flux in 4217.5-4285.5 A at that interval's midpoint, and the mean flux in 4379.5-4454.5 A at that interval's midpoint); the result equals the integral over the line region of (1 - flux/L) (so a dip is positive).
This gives 3.5 A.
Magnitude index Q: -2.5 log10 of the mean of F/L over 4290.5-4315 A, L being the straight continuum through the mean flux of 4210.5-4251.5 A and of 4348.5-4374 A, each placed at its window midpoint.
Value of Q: 0.207 mag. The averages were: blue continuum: 13.3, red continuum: 15.2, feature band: 11.8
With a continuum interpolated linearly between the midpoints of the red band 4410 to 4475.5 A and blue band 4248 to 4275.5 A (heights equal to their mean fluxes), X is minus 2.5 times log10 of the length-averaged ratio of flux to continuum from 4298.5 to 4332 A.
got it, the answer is 0.07 mag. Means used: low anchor 13.5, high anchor 16.3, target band 13.4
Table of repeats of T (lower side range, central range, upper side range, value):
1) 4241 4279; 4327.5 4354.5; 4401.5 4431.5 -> 0.2 A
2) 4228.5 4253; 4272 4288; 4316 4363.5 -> 1.3 A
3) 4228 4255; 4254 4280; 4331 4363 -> 1.1 A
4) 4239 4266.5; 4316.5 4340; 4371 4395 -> -1.7 A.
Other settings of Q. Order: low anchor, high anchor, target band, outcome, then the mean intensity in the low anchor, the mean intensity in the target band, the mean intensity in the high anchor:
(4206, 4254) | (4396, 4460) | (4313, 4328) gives -0.01 mag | 13.3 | 14.7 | 16.1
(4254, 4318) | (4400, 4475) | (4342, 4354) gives -0.05 mag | 12.9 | 14.9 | 16.2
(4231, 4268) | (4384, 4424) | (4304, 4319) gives 0.16 mag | 14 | 12.5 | 15.4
